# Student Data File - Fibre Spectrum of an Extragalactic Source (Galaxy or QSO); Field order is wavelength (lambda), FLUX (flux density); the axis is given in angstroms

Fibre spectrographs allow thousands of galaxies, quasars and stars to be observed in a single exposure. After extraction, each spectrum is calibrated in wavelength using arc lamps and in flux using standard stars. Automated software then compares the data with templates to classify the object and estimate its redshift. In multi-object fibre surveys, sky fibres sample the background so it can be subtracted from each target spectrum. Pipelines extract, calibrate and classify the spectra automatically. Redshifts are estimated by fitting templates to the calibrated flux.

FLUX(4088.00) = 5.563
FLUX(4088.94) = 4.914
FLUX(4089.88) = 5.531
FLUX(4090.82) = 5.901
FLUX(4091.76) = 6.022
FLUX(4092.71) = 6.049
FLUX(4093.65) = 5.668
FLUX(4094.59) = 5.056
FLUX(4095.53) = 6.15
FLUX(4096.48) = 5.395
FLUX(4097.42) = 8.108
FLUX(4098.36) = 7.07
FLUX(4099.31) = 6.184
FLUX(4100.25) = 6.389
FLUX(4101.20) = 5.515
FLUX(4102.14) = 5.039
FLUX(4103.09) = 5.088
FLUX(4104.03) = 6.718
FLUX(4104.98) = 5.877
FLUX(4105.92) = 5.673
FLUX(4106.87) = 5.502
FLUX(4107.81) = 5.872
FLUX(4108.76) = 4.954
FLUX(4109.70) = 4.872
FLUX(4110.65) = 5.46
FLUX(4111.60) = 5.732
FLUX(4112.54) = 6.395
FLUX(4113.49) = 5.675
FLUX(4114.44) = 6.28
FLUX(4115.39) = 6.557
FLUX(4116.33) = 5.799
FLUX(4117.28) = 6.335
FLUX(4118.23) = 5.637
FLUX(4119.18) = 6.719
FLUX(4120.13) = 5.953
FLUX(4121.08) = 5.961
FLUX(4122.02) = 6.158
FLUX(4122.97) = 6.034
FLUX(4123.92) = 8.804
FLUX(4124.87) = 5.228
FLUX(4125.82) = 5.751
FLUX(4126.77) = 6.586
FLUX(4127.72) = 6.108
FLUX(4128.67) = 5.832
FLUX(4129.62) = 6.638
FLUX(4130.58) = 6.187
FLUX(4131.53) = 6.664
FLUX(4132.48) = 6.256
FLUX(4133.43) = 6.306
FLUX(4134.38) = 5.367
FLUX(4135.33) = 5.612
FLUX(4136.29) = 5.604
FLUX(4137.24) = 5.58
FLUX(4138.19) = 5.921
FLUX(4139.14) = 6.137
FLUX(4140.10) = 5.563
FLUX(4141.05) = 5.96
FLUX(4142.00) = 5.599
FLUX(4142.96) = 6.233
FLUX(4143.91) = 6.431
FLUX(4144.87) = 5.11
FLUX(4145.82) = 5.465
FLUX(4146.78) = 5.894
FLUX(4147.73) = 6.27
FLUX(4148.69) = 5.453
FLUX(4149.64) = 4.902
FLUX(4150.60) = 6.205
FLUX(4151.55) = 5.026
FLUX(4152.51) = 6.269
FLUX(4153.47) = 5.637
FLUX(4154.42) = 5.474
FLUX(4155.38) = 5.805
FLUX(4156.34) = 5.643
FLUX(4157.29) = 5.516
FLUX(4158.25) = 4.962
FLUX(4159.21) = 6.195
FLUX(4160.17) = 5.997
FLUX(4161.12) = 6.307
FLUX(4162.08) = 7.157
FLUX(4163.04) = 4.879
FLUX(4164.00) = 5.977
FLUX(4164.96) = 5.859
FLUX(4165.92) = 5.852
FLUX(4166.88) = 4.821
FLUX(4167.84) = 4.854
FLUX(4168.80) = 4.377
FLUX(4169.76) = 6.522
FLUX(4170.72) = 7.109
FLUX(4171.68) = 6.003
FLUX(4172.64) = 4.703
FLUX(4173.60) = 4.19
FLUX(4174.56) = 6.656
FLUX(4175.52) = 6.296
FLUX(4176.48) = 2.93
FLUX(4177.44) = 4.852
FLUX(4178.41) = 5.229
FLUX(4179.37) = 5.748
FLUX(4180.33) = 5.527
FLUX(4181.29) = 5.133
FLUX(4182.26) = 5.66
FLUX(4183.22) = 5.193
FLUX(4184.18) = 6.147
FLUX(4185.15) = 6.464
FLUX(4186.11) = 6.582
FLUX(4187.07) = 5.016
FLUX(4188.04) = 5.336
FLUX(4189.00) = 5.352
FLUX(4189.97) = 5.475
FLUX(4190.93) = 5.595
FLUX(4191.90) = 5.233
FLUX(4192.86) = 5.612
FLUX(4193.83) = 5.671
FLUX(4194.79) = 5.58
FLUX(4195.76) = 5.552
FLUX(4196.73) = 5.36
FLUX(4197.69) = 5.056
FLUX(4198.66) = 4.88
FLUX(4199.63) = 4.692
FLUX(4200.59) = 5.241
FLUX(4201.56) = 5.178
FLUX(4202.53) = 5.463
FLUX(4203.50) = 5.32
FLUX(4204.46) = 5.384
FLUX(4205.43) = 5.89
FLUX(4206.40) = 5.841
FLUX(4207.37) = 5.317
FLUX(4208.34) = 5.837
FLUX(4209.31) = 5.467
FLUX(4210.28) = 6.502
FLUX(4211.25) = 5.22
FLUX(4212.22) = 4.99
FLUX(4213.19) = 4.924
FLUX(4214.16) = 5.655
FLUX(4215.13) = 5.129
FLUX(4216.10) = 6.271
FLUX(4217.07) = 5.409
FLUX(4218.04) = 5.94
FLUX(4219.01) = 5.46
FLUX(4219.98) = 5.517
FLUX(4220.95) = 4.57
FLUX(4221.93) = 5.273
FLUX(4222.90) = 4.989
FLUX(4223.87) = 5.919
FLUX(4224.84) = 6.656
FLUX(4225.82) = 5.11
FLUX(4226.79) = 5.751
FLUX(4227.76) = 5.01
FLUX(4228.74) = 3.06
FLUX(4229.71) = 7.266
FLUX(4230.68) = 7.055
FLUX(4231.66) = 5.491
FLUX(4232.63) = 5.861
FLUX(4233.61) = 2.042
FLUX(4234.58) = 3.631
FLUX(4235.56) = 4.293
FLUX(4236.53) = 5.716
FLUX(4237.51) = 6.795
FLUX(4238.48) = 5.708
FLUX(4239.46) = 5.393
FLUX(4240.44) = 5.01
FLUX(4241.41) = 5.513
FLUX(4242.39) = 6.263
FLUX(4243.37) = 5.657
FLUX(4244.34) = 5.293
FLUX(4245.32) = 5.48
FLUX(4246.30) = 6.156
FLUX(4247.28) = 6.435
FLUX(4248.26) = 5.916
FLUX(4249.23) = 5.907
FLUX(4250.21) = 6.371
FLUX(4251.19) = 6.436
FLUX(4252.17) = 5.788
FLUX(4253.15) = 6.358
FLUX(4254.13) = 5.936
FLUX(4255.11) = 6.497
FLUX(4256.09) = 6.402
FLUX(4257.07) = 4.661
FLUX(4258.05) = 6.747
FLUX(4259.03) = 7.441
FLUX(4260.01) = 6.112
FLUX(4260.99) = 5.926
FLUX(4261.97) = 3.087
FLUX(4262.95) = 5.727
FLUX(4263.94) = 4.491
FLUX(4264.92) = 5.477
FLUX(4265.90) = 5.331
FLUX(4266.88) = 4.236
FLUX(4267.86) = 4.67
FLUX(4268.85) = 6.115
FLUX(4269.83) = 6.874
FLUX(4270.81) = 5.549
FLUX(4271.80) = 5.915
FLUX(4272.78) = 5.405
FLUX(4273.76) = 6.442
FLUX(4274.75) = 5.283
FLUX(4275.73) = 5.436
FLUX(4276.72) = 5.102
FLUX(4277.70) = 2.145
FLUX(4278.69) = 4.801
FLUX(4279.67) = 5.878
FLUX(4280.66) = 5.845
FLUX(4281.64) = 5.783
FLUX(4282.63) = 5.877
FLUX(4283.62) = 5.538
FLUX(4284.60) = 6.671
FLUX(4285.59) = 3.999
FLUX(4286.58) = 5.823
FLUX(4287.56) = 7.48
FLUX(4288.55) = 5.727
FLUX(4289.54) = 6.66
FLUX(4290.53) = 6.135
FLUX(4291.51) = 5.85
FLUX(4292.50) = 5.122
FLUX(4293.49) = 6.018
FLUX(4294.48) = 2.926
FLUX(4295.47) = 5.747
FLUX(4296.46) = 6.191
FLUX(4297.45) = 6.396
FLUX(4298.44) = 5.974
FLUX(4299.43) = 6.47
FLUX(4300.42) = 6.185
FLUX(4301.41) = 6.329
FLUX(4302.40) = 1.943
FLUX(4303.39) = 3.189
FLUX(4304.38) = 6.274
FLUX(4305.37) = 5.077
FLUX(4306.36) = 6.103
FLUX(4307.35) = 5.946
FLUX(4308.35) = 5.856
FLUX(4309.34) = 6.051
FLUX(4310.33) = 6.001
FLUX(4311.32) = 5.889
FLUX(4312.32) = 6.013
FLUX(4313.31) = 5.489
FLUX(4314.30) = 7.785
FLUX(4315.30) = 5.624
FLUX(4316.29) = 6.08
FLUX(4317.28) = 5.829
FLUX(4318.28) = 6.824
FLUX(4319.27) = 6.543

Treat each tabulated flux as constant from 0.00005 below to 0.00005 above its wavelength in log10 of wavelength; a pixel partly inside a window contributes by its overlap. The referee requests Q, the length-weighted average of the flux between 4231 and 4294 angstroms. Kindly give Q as 5.59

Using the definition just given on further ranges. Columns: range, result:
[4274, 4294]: 5.57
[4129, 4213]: 5.62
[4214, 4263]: 5.61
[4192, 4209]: 5.4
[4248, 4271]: 5.75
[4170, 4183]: 5.41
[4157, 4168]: 5.72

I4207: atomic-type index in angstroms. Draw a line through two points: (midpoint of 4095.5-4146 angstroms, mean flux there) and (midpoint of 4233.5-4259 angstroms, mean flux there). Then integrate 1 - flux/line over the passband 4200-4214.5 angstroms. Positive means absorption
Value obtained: 0.83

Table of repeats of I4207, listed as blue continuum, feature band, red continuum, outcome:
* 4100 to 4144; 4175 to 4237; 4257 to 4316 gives 4.3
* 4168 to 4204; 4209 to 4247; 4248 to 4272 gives 1.3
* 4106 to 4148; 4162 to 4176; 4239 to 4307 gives 0.5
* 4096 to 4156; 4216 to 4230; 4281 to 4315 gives 0.9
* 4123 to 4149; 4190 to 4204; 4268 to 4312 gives 1.3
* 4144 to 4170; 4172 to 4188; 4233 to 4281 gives 0.6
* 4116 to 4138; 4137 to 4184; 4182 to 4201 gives 1.5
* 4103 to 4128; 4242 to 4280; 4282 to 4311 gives 0.6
